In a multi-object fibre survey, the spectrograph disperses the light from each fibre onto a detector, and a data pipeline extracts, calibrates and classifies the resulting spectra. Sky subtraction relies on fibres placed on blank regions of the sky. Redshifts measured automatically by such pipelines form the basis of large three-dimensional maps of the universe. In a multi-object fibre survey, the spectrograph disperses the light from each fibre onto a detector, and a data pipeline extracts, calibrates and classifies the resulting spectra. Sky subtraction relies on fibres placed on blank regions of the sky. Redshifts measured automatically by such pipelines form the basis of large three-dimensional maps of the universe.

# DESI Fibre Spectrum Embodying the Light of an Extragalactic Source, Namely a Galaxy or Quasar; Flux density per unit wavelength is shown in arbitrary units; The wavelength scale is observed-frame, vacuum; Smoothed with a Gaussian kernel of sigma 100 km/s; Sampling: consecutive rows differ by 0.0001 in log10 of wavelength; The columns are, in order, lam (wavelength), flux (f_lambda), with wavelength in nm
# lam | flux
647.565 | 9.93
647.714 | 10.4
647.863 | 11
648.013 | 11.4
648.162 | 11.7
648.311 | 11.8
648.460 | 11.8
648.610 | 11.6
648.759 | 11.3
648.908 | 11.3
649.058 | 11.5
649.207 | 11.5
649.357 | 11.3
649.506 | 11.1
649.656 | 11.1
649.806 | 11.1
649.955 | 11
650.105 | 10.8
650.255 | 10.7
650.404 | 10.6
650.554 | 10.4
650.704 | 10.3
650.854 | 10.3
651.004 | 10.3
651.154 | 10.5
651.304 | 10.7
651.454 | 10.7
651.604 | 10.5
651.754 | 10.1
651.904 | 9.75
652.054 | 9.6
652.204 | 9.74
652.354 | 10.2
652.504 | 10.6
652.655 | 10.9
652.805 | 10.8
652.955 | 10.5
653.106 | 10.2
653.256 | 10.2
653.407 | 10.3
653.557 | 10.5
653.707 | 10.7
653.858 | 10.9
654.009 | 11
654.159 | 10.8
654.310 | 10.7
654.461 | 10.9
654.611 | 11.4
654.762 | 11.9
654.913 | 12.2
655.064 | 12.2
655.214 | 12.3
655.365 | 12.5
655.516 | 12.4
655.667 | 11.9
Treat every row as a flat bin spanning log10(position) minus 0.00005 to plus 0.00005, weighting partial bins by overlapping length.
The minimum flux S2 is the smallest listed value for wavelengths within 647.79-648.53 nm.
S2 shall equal 11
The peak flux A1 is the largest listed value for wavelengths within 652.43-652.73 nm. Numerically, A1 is 10.9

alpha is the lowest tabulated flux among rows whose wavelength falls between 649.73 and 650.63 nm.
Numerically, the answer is 10.4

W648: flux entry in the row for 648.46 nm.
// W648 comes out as 11.8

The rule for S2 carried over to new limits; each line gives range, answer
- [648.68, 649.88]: 11.1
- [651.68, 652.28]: 9.6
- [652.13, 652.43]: 9.74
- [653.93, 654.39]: 10.7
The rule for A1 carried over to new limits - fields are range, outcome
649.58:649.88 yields 11.1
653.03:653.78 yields 10.7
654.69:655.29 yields 12.3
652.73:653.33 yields 10.8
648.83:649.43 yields 11.5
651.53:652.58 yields 10.6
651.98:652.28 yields 9.74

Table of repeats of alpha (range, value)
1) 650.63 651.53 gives 10.3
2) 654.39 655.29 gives 10.9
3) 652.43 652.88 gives 10.6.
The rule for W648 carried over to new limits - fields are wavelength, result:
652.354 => 10.2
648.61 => 11.6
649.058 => 11.5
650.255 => 10.7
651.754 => 10.1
